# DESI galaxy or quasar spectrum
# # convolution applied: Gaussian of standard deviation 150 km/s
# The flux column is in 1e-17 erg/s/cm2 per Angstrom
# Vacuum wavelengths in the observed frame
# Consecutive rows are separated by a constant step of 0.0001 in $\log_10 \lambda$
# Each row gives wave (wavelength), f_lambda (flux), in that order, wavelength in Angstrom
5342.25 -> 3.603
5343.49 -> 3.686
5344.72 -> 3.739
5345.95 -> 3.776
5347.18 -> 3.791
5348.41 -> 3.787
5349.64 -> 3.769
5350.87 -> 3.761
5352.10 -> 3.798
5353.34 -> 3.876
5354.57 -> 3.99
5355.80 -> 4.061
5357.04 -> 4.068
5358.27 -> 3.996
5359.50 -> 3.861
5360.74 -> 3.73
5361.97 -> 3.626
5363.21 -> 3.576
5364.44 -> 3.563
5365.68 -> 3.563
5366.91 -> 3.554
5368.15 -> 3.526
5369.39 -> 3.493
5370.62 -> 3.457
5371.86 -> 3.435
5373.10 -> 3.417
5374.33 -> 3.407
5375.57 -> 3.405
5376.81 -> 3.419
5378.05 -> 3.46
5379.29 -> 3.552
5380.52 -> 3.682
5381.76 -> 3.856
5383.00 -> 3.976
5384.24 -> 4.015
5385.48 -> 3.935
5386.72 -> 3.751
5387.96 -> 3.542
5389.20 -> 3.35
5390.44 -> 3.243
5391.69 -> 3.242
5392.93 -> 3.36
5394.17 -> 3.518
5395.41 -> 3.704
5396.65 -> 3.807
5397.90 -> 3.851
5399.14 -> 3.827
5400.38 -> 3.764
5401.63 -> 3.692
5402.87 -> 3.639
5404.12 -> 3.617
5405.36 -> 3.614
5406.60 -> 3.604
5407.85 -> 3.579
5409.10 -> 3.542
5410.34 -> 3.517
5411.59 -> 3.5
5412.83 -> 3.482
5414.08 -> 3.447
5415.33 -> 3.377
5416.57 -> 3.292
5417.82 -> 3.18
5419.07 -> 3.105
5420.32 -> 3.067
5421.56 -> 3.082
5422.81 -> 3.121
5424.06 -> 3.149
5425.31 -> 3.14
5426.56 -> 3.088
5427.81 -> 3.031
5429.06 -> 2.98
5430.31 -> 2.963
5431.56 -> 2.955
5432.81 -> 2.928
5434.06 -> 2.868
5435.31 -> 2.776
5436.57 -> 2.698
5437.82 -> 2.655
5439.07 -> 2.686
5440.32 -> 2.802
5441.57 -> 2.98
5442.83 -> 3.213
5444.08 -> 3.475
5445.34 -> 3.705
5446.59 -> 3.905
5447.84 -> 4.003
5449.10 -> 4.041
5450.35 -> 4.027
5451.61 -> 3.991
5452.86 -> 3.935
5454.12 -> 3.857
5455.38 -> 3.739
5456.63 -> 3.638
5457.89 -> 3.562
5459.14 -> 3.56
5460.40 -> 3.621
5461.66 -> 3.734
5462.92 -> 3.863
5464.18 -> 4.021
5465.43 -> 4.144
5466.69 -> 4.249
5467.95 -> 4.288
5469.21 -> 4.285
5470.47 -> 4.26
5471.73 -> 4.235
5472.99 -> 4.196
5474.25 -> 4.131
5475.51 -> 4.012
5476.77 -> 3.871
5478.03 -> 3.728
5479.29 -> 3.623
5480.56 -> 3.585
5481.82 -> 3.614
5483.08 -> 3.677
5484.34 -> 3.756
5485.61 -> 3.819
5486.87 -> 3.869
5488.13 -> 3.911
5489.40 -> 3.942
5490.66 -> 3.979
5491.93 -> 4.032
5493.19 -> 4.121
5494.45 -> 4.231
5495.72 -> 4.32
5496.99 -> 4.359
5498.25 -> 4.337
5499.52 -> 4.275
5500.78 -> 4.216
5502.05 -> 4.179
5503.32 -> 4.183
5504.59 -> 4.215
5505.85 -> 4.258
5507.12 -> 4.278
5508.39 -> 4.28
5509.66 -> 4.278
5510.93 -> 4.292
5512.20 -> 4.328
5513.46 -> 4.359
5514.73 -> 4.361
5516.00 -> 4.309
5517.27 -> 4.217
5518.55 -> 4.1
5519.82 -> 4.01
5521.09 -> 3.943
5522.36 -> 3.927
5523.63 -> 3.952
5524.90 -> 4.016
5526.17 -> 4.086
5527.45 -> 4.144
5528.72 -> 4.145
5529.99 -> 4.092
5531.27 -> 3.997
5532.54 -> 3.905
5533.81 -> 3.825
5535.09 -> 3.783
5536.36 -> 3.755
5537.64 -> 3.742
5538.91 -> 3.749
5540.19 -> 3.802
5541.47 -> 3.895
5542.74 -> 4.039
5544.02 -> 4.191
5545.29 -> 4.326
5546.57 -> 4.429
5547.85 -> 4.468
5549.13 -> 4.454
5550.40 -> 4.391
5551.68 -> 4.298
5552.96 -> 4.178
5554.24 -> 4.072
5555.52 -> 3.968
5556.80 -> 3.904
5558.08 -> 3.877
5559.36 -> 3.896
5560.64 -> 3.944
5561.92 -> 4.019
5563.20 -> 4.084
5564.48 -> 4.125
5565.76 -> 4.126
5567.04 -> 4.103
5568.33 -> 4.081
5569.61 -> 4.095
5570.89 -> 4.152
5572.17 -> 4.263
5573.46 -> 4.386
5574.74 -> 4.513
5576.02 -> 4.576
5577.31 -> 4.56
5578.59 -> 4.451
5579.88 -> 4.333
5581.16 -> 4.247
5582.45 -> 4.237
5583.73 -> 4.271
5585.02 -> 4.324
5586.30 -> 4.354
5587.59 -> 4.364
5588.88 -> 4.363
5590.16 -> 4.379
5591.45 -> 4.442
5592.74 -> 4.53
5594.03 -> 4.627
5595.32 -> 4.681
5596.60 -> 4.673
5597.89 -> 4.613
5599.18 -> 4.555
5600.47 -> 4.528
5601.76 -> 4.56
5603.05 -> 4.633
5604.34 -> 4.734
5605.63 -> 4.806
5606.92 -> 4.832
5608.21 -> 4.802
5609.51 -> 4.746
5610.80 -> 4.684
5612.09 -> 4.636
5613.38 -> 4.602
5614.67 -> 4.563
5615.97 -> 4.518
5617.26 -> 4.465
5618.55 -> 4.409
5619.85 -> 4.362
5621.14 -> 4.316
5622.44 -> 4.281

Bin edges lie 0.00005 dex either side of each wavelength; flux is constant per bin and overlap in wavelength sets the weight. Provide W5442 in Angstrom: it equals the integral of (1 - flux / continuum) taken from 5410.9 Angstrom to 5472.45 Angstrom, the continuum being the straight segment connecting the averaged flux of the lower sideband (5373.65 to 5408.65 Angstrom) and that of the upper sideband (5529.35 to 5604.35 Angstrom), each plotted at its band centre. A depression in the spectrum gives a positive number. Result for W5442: 5.4 Angstrom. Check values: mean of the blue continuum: 3.62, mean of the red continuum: 4.23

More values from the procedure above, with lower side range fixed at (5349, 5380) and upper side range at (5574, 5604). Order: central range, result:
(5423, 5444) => 5.14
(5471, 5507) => 0.71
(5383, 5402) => 0.54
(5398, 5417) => 1.17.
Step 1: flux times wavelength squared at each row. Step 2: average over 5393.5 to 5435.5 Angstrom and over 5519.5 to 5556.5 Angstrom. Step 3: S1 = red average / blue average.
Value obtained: 1.27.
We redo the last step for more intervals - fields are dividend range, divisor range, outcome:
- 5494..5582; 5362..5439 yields 1.28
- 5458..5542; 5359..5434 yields 1.21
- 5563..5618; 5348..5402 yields 1.32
